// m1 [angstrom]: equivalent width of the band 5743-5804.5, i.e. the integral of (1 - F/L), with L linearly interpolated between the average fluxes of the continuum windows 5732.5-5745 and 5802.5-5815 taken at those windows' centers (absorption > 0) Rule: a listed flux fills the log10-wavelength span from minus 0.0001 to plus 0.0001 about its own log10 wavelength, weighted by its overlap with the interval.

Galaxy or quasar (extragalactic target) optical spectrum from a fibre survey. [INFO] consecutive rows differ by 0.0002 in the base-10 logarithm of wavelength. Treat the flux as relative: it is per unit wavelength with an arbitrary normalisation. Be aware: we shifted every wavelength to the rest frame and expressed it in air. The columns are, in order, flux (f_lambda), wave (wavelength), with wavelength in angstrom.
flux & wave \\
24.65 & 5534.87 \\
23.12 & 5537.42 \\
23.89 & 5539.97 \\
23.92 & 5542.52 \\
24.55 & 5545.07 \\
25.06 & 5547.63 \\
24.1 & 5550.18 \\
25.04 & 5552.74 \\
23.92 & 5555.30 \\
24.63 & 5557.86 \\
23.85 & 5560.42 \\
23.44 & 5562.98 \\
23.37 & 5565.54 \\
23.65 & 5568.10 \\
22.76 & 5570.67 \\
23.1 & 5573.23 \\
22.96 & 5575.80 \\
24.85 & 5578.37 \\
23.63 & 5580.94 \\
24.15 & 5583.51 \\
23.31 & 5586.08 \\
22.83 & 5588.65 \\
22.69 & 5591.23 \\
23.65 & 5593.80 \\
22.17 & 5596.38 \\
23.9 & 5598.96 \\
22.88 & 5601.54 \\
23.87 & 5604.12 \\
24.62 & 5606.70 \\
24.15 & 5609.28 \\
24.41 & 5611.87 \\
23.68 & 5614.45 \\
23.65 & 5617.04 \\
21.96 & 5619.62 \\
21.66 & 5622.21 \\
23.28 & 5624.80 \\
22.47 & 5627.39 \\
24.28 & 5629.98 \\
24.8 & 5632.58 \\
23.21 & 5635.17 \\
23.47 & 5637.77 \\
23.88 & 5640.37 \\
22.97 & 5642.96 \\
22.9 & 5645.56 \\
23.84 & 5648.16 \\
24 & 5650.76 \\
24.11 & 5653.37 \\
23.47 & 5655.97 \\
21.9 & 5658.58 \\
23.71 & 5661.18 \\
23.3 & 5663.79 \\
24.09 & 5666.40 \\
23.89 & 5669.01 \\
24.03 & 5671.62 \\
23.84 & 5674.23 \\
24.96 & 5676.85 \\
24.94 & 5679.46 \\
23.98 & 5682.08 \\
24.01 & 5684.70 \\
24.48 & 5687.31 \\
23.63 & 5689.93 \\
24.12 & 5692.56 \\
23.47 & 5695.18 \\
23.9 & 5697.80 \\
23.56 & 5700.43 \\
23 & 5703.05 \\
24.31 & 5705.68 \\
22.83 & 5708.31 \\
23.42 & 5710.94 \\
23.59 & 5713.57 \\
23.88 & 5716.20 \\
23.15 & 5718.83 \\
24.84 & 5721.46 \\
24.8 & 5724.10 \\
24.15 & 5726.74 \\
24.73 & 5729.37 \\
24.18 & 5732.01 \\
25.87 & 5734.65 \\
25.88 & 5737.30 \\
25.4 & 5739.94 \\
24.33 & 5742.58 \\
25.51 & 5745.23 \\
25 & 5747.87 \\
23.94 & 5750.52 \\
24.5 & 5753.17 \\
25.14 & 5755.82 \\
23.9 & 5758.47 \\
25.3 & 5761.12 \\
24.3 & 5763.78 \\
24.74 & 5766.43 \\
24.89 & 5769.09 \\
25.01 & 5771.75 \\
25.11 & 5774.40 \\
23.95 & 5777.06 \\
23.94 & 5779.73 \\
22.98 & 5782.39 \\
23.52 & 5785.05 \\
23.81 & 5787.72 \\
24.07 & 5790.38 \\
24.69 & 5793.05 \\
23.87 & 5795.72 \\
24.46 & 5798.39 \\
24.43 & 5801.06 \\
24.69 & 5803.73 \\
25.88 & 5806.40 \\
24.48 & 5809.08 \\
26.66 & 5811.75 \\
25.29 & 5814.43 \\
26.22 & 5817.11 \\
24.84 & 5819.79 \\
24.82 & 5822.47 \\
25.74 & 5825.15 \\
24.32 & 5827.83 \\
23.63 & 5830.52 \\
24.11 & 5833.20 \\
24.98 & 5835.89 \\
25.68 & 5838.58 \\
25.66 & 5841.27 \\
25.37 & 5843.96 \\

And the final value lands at 2.3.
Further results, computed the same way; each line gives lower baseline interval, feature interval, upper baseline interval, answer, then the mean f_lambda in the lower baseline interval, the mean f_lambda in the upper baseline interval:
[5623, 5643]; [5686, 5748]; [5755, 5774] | 0.2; 23.5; 24.8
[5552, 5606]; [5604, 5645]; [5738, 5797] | 0.5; 23.6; 24.5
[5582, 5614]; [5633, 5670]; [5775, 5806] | 0.3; 23.6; 24.1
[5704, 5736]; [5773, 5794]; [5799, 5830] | 0.7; 24.1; 25.2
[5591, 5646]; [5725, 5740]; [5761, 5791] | -0.6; 23.4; 24.3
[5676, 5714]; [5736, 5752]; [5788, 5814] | -0.5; 23.9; 24.8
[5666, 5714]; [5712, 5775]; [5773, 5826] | -1.0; 23.9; 24.7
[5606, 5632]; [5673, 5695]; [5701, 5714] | -0.7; 23.4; 23.4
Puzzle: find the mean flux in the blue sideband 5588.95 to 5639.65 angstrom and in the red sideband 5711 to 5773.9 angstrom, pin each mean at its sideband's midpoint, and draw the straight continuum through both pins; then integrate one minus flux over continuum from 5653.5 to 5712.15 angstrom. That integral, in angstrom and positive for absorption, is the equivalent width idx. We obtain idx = 0.7 angstrom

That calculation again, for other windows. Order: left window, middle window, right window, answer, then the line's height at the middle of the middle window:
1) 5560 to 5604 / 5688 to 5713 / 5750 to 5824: 0.5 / 24.1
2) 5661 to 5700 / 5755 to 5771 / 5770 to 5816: -0.2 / 24.4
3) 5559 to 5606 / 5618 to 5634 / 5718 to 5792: 0.4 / 23.7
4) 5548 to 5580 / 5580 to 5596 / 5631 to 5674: 0.3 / 23.8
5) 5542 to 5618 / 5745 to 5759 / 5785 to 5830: 0.0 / 24.6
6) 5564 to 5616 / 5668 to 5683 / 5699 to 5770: -0.1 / 24.1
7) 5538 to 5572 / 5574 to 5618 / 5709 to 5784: 0.9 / 24.1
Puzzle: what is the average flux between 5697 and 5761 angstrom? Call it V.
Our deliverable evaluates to 24.4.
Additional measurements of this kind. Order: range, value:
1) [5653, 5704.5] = 23.8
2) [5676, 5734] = 24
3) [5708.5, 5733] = 24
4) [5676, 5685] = 24.5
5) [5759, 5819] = 24.6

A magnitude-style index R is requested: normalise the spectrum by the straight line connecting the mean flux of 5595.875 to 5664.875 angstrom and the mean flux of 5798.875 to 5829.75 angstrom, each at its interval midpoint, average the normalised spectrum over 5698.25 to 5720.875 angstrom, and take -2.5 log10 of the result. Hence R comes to 0.03 mag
